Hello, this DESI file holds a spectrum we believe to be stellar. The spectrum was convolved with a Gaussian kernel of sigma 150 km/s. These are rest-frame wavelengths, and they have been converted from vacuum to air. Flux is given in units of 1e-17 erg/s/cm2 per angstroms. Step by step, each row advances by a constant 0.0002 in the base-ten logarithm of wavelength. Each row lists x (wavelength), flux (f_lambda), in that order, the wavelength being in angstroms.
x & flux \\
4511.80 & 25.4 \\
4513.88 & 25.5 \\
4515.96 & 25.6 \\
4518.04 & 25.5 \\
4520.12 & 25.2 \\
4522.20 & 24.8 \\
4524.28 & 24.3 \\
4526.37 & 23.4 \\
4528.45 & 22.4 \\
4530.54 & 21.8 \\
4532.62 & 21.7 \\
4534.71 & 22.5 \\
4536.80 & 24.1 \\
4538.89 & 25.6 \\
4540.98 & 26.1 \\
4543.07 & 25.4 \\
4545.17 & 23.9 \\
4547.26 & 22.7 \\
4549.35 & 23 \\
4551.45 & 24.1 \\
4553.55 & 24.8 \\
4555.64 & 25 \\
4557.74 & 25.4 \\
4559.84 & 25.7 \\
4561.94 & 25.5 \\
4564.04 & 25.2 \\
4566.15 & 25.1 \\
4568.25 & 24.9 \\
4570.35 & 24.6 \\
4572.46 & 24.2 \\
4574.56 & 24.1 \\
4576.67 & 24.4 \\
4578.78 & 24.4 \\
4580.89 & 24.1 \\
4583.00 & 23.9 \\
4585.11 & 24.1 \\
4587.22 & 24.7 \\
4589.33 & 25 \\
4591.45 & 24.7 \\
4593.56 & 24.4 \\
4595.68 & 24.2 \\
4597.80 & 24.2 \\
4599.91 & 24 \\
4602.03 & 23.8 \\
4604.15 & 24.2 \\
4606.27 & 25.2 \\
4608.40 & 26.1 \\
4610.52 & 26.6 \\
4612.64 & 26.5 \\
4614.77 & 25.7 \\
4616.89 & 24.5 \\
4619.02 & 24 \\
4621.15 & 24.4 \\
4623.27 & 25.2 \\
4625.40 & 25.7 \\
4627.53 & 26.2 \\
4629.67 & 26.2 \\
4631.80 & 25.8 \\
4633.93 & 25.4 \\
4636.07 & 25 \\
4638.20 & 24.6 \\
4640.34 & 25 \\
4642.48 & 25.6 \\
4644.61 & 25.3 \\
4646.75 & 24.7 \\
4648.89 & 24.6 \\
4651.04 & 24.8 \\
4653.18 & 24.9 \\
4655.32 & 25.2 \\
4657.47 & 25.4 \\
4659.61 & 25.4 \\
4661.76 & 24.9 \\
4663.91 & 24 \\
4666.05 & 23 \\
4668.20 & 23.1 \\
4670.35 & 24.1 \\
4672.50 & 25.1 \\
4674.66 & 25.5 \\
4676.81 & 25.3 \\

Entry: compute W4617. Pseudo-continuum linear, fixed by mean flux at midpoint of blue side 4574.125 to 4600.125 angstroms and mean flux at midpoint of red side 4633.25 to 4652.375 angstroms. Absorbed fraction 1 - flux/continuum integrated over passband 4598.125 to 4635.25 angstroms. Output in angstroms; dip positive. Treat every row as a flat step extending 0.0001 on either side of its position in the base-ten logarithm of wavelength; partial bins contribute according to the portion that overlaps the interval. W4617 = -0.84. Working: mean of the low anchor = 24.3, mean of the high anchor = 25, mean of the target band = 25.2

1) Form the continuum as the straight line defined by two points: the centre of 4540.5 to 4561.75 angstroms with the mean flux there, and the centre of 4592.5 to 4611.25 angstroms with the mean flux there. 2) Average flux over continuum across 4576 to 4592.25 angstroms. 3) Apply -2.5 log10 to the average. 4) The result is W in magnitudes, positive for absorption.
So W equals 0.01 mag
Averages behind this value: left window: 24.6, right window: 24.7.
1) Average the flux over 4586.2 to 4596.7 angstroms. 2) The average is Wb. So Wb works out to 24.6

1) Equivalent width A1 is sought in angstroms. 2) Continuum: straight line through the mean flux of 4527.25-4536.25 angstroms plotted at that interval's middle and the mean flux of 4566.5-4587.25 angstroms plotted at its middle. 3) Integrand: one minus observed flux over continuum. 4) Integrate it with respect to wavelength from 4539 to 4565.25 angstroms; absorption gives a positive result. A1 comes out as -1.8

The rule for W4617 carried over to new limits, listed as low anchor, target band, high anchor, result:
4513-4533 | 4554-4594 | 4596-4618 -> -0.1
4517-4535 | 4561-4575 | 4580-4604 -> -0.5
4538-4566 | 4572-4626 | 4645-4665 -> 0.3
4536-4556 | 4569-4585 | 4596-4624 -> 0.3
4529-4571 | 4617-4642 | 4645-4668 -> -0.7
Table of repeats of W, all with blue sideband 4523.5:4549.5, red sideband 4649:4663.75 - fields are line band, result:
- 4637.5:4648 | -0.01 mag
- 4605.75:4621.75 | -0.04 mag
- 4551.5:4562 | -0.06 mag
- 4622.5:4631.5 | -0.05 mag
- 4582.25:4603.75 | 0.00 mag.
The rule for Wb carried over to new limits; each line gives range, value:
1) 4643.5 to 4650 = 24.9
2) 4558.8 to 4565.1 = 25.4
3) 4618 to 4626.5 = 24.9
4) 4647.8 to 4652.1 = 24.7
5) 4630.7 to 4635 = 25.6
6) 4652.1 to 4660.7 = 25.2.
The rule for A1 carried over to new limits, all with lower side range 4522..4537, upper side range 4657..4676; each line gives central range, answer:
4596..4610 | -0.5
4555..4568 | -1.1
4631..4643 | -0.5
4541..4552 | -0.4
